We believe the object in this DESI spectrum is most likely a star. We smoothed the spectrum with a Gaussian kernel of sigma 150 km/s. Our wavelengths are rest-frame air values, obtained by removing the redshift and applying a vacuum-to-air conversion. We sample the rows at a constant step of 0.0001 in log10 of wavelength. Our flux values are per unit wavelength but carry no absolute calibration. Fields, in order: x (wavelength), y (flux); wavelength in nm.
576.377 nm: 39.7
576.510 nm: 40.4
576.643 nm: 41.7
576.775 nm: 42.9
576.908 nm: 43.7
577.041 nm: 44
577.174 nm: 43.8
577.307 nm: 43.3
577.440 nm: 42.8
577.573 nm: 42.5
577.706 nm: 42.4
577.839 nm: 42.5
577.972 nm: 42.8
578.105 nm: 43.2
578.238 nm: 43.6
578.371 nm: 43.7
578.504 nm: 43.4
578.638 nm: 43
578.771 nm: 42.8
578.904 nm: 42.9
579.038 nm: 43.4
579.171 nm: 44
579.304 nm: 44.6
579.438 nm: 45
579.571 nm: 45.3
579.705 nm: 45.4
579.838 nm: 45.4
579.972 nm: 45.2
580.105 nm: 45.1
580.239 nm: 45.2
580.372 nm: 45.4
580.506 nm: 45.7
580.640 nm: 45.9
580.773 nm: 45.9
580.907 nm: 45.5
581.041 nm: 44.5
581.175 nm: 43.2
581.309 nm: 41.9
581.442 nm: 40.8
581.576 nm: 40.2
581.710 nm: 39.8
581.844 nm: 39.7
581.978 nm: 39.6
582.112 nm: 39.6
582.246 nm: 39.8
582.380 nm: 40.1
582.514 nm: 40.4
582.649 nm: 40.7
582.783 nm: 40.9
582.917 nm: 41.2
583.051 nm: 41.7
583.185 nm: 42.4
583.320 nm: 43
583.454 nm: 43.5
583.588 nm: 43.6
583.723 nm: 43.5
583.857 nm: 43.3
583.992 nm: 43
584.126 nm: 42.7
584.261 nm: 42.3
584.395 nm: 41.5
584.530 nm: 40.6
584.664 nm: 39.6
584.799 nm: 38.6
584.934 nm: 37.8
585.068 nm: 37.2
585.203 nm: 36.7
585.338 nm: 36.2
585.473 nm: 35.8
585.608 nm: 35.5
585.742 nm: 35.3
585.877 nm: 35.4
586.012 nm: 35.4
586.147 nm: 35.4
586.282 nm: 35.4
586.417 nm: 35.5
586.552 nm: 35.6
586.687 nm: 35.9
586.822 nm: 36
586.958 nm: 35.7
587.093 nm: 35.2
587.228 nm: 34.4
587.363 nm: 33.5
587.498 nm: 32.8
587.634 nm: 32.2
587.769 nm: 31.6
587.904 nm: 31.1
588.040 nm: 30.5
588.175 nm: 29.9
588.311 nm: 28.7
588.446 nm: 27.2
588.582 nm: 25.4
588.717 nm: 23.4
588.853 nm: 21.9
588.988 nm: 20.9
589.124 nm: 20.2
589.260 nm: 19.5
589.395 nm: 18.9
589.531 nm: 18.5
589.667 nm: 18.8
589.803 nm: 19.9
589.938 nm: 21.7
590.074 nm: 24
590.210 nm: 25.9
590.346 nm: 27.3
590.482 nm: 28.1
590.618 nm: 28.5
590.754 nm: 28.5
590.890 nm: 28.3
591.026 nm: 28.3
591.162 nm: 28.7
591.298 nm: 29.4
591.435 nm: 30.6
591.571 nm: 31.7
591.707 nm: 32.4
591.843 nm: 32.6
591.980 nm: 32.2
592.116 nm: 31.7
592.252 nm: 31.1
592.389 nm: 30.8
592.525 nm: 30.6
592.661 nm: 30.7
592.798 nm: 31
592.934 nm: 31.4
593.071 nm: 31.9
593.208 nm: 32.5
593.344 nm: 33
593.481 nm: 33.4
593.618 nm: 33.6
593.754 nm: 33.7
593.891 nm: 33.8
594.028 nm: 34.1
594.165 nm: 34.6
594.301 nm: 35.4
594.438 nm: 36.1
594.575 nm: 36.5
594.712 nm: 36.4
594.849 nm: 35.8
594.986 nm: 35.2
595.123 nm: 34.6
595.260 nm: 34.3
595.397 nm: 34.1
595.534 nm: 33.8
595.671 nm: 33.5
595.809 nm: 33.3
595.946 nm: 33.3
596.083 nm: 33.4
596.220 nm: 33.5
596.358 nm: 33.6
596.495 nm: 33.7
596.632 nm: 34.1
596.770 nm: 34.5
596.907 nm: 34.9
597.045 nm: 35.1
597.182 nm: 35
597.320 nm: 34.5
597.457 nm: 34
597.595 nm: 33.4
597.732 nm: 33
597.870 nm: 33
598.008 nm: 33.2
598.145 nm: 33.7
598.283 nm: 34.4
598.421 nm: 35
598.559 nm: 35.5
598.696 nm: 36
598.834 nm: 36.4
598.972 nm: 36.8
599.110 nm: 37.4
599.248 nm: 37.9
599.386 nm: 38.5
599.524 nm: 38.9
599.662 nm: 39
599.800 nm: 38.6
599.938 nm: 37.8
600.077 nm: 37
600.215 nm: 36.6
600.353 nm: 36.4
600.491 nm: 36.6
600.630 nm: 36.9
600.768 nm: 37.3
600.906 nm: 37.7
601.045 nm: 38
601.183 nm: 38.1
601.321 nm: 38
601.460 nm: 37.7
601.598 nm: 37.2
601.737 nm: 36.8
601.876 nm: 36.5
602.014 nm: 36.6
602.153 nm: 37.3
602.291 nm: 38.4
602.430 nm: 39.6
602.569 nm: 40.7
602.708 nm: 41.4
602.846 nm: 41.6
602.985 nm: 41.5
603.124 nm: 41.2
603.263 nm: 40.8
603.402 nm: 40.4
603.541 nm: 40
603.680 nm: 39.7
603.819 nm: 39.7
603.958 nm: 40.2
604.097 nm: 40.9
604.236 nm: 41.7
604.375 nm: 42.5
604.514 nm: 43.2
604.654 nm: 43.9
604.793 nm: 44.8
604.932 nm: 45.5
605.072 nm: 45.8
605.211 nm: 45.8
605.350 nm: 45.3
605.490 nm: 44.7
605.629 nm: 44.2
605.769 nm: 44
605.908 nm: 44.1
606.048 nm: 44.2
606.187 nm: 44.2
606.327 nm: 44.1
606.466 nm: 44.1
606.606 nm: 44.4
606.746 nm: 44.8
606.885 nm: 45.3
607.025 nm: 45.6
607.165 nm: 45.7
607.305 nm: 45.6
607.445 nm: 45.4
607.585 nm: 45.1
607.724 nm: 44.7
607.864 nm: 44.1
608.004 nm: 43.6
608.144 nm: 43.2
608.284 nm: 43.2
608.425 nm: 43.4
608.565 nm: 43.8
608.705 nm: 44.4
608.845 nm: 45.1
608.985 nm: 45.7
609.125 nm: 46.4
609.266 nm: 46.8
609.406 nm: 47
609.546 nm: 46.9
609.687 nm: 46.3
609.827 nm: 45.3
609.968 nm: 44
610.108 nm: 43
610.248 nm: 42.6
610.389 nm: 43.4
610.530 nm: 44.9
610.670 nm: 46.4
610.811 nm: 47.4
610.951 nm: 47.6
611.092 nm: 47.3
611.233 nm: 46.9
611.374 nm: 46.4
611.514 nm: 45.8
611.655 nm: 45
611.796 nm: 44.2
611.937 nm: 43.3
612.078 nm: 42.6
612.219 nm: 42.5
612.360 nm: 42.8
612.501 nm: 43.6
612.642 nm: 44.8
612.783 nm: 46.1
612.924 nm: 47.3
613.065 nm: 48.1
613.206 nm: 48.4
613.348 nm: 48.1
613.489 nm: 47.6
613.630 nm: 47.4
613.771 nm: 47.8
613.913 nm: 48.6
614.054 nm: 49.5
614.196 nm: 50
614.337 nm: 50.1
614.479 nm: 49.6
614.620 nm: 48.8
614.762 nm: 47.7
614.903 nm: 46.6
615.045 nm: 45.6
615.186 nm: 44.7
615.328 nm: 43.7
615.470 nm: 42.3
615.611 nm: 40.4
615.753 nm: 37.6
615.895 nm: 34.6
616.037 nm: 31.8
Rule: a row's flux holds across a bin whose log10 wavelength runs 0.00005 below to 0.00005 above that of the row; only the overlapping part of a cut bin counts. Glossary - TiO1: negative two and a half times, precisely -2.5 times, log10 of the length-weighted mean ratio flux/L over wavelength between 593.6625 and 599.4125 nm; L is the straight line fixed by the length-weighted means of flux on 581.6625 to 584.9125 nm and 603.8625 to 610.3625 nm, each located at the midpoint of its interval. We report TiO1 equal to 0.23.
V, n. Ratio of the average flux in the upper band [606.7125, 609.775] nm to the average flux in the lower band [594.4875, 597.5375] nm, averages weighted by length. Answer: 1.3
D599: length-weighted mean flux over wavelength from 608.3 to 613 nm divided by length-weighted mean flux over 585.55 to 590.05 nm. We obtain 1.54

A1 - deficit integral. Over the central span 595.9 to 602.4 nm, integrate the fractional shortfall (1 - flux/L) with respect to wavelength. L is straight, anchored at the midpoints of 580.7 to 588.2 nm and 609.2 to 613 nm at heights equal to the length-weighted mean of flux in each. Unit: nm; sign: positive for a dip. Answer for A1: 0.96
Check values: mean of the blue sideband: 38.6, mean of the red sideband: 45.2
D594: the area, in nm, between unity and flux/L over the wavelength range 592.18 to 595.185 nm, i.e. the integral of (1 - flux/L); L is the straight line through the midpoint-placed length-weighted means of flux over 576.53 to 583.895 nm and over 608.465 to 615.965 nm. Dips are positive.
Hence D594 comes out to 0.72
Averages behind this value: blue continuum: 43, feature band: 33.5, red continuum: 45.5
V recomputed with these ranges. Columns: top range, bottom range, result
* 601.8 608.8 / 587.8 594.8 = 1.48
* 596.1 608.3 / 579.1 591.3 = 1.10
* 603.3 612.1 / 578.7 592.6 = 1.24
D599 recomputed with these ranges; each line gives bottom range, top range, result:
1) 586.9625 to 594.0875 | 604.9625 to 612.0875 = 1.56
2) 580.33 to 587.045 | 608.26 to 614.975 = 1.15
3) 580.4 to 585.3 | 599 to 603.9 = 0.93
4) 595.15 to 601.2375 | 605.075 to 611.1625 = 1.27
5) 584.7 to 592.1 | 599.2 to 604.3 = 1.28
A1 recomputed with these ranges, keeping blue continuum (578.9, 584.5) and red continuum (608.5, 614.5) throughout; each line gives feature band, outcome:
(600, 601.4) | 0.24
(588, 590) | 0.95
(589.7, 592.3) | 0.92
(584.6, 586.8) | 0.36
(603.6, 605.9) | 0.11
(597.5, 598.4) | 0.22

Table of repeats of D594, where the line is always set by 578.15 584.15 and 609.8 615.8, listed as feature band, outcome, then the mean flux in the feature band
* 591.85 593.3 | 0.413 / 31.5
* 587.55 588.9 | 0.473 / 28.3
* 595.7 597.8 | 0.493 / 33.9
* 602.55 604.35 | 0.166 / 40.8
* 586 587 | 0.181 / 35.6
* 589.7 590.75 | 0.449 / 25.1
